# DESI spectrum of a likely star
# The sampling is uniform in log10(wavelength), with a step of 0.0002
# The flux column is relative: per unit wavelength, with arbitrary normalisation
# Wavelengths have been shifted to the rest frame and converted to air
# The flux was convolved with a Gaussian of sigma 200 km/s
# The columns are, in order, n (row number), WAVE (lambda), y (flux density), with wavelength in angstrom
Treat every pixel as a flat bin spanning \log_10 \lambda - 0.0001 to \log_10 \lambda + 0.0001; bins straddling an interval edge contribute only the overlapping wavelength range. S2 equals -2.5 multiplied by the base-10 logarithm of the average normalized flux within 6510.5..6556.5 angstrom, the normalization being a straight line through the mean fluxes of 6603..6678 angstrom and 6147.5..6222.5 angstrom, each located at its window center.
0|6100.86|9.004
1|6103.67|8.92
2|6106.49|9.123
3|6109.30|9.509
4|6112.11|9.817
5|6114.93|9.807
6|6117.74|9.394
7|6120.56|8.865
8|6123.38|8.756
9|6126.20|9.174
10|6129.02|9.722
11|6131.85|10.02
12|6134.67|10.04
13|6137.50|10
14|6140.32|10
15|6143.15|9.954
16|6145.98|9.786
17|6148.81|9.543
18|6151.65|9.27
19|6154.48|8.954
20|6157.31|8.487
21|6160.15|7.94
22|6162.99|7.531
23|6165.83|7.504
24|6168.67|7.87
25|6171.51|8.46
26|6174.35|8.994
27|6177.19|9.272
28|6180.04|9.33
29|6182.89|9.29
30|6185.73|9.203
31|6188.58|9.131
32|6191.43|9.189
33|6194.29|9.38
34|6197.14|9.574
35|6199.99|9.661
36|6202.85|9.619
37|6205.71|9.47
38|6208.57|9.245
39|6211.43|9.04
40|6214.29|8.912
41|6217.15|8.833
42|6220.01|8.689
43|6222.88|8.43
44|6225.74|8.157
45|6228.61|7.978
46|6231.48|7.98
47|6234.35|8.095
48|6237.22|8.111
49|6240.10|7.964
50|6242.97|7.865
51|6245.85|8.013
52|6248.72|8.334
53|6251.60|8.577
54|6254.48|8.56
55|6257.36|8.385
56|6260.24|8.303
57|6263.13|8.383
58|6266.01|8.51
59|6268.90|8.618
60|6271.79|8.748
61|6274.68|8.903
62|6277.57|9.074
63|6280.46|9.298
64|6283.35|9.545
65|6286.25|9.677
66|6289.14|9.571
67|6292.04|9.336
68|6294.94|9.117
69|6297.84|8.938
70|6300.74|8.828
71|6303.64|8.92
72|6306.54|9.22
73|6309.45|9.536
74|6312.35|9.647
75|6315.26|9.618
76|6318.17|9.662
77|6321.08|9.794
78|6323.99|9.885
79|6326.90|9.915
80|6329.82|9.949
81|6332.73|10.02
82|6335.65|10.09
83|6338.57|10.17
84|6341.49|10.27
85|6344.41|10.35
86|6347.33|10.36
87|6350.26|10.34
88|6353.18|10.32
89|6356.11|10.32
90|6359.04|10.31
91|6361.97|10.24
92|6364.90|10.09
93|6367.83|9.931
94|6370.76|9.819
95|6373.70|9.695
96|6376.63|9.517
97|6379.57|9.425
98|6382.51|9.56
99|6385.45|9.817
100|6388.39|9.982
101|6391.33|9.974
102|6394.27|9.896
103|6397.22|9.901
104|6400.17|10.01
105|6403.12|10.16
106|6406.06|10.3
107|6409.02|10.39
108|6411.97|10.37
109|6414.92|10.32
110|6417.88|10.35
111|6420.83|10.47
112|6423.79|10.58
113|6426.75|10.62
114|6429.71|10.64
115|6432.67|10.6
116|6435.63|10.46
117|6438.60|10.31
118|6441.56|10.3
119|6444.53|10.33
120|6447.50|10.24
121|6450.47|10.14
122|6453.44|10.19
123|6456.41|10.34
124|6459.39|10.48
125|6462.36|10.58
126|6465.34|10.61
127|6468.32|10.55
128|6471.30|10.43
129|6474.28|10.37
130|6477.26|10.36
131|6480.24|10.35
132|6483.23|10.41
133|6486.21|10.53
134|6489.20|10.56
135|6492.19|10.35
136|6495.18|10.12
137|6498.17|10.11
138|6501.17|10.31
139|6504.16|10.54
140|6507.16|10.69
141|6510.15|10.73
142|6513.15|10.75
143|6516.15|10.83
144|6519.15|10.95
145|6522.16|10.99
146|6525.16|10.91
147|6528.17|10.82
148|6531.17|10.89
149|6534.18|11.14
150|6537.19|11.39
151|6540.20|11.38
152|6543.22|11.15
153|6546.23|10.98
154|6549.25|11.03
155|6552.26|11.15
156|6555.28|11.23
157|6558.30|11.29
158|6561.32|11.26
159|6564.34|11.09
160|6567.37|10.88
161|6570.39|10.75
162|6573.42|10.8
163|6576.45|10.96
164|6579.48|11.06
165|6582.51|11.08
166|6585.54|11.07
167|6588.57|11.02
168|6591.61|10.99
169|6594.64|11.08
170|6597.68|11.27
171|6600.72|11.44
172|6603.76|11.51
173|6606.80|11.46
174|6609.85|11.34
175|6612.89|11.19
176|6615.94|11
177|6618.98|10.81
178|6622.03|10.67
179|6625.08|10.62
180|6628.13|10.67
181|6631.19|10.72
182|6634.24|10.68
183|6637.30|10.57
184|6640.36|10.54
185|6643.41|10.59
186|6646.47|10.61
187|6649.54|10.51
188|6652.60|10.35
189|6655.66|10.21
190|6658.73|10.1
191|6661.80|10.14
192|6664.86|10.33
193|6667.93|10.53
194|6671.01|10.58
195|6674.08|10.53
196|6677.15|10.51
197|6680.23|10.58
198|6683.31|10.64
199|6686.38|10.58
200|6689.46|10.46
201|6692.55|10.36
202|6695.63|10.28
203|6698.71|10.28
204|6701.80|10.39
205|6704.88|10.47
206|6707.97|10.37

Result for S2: -0.08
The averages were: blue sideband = 8.93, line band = 11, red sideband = 10.7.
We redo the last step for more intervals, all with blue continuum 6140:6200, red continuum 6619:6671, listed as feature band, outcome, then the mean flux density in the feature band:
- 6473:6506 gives -0.039 mag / 10.4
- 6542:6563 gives -0.097 mag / 11.2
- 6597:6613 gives -0.102 mag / 11.4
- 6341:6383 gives -0.049 mag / 10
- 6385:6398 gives -0.026 mag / 9.92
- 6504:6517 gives -0.068 mag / 10.7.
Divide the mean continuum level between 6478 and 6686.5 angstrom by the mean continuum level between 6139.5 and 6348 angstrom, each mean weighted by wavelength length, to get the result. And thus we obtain 1.2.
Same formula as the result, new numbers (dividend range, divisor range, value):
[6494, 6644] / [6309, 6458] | 1.08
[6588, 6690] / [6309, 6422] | 1.07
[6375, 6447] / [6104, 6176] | 1.11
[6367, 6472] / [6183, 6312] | 1.15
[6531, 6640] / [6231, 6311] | 1.26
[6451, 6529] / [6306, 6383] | 1.06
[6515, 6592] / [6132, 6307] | 1.24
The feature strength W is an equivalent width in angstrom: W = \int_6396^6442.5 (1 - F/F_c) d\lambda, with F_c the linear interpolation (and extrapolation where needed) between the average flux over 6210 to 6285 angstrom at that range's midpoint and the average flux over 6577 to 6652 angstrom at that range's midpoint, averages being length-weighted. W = -3.5 angstrom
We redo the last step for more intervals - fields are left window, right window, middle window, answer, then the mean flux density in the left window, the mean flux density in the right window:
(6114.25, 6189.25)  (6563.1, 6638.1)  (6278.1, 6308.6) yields 1.4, 9.12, 11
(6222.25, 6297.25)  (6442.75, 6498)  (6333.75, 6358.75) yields -2.5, 8.6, 10.4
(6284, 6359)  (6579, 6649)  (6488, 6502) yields 0.2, 9.76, 10.9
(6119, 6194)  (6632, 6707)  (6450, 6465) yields -0.7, 9.09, 10.5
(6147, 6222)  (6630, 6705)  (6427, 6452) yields -1.7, 8.94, 10.5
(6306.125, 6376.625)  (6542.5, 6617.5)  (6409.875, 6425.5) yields -0.1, 9.98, 11.1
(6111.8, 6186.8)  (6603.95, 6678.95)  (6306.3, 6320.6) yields 0.1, 9.14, 10.7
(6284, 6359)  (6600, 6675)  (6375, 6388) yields 0.4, 9.76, 10.7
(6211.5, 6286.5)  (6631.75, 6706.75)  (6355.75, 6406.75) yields -4.4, 8.53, 10.5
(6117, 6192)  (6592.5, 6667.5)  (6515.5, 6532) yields -0.8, 9.09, 10.8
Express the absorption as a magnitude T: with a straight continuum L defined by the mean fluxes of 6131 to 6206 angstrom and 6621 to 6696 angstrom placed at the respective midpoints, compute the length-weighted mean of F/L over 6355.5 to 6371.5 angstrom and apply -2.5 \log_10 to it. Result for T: -0.05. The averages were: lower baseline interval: 9.15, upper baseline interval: 10.5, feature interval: 10.1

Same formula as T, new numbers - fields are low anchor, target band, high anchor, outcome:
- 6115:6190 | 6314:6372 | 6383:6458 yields -0.016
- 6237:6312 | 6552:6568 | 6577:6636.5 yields -0.044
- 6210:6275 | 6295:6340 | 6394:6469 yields -0.049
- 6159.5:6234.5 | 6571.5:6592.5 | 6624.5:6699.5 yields -0.082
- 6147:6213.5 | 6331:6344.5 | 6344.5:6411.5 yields -0.038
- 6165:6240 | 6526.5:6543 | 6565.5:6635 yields -0.047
